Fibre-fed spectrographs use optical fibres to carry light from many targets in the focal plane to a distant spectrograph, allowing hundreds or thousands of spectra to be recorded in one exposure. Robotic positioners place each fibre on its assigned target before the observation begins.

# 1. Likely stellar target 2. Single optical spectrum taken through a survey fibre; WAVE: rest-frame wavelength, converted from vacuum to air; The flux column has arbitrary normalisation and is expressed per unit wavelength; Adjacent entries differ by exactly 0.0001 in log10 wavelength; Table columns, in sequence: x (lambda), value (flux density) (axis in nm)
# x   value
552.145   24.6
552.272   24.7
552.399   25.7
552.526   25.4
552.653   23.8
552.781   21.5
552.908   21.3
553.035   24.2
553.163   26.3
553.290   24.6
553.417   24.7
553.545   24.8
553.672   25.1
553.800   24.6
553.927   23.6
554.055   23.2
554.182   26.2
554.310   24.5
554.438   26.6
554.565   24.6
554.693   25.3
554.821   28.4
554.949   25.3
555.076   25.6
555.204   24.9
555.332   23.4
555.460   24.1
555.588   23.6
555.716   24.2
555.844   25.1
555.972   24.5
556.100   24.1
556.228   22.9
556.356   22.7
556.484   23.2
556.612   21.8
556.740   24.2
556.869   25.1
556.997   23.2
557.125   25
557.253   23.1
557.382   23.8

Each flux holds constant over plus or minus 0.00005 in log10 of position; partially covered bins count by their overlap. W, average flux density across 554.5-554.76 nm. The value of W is 25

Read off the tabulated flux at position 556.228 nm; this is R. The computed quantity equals 22.9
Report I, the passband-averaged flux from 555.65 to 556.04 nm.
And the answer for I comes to 24.6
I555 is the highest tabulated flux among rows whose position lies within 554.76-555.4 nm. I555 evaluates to 28.4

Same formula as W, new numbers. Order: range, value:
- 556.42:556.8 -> 23.1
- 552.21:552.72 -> 24.9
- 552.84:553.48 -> 24.2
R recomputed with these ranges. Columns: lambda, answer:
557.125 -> 25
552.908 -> 21.3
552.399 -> 25.7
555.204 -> 24.9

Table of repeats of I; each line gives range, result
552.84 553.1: 22.7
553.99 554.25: 24.7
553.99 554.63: 25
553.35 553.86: 24.8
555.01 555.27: 25.3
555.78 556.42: 23.9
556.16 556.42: 22.8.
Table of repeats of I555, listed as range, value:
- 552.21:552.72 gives 25.7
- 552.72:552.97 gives 21.5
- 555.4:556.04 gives 25.1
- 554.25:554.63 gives 26.6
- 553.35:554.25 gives 26.2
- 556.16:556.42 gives 22.9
